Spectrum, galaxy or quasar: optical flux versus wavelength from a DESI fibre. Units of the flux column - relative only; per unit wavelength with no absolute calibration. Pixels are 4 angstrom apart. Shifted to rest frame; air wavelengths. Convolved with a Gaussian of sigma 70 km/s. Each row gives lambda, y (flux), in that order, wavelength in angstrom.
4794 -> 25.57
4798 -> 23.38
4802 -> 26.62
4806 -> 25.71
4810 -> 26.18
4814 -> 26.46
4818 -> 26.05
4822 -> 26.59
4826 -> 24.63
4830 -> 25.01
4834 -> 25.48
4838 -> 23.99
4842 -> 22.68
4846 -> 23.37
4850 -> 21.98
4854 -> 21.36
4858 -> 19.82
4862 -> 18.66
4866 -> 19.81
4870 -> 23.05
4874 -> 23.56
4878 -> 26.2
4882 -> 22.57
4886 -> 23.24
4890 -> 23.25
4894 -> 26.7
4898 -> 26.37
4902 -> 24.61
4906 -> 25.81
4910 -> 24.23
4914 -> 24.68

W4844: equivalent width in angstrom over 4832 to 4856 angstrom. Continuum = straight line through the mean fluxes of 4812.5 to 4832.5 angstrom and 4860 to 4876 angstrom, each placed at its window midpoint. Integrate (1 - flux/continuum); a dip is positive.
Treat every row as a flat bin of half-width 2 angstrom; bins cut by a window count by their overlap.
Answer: 0.5 angstrom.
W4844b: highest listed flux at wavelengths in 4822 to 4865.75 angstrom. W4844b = 26.59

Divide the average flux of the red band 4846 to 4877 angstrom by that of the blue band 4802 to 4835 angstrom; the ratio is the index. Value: 0.83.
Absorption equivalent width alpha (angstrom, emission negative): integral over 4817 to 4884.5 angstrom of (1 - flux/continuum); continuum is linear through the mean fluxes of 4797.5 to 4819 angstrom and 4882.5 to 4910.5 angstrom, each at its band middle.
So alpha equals 5.8 angstrom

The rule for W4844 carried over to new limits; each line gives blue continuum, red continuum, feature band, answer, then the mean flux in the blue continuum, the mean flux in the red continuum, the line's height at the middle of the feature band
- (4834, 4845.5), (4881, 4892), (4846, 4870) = 2.7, 23.7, 23.1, 23.5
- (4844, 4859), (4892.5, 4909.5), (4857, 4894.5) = 1.8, 21.8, 25.7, 23.7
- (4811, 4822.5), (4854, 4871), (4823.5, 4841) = -0.3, 26.3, 20.3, 24.3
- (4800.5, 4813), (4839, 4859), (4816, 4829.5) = -0.6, 26.2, 22.1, 24.6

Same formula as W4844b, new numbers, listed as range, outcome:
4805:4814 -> 26.46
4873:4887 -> 26.2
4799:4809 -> 26.62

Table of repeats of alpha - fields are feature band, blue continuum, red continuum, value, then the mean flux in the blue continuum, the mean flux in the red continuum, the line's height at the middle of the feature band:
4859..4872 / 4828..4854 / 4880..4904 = 1.9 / 23.6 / 24.5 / 24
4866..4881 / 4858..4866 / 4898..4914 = -2.0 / 19.2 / 25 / 20.8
